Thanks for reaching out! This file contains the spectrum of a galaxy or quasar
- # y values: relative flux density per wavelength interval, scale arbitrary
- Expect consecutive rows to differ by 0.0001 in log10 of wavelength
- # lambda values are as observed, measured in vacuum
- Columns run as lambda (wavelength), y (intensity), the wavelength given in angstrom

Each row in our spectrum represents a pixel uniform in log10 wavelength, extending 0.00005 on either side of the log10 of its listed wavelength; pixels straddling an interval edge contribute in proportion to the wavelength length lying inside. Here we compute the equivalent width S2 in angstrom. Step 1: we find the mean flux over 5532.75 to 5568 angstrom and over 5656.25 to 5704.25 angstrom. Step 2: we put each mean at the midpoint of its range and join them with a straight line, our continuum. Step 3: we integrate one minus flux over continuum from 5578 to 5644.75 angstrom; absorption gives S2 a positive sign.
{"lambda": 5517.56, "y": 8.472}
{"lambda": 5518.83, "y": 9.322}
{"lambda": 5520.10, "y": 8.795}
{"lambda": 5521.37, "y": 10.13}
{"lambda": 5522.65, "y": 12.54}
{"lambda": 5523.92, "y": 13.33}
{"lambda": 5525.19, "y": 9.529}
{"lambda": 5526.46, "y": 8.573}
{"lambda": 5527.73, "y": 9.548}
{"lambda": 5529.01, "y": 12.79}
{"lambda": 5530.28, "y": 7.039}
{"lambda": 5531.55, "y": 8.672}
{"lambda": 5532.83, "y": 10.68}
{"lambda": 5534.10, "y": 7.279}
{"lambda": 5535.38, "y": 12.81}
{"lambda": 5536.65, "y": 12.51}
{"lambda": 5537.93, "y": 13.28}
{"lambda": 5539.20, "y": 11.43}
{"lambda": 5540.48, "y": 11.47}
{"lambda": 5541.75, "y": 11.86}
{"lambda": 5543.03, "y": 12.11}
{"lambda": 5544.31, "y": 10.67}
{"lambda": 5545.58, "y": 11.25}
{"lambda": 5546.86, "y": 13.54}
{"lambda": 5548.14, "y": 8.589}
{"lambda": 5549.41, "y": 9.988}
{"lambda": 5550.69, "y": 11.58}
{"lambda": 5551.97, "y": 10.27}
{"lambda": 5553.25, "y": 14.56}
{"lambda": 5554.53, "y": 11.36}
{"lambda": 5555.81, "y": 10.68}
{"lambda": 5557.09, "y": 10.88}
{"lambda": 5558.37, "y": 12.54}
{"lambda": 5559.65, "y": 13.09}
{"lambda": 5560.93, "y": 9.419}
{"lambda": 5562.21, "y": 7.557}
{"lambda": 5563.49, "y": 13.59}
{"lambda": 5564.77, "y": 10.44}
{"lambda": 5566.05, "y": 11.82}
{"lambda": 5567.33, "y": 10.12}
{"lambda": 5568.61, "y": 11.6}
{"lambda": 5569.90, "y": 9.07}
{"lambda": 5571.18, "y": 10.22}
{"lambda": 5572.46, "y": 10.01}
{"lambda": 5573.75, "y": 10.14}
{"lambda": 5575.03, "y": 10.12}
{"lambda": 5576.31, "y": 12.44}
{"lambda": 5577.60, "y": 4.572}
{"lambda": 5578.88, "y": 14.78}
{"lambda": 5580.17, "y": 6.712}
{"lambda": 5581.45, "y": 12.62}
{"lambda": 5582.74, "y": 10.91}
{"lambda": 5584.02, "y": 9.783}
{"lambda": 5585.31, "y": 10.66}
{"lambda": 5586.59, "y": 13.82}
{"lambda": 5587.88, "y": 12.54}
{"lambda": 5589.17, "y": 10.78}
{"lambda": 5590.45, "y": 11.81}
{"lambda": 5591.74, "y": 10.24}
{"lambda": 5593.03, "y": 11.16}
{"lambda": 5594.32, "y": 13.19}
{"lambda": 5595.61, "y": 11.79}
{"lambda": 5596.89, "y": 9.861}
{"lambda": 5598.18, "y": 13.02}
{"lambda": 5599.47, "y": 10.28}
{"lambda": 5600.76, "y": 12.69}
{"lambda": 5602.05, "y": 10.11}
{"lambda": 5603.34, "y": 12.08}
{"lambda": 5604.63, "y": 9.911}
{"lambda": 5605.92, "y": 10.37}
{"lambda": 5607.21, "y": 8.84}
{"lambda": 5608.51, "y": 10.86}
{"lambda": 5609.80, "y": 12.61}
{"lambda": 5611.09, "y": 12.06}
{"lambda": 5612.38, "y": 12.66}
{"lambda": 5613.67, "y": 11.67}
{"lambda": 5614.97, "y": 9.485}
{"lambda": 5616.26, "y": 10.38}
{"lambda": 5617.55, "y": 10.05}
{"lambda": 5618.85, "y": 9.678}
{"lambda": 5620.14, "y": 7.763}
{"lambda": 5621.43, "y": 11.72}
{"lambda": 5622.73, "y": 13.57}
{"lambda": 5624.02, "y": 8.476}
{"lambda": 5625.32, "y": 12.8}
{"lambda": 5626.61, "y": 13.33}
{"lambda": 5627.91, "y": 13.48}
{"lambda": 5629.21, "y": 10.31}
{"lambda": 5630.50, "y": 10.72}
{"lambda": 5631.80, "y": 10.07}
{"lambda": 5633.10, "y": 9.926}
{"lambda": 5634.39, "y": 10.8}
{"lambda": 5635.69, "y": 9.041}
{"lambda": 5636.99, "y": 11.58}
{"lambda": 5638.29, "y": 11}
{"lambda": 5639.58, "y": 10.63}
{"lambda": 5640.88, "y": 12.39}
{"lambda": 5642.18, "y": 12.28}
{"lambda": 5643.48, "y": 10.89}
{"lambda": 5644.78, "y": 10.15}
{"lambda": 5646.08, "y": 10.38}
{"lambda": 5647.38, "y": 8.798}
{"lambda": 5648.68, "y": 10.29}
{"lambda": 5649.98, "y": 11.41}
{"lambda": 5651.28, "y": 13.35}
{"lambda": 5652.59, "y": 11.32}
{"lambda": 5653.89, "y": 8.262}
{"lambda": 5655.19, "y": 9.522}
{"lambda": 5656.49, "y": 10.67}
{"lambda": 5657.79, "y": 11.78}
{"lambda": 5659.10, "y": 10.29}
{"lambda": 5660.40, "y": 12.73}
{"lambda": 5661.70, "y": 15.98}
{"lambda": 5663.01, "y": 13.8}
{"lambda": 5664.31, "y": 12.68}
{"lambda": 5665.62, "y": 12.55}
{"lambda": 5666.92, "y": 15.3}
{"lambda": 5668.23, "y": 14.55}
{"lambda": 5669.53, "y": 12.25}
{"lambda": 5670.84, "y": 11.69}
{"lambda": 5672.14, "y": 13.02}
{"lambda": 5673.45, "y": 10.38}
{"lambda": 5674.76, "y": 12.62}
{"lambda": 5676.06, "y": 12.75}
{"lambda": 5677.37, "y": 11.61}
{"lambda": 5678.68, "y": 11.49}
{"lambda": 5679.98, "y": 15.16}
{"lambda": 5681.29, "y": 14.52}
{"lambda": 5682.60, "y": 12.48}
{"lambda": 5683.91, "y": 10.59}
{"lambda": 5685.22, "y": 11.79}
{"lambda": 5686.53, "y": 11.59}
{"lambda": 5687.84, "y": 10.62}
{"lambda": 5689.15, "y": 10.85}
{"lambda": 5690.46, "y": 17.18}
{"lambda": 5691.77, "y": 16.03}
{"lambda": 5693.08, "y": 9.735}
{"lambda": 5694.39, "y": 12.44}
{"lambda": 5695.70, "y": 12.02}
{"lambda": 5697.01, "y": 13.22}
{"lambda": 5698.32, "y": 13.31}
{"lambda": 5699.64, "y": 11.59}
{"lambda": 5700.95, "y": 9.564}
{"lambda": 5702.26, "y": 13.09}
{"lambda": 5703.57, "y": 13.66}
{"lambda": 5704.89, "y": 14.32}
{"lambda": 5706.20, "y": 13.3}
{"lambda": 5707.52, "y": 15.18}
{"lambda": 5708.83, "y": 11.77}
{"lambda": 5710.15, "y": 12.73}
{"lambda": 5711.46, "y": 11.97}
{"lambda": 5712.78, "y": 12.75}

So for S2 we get 4.40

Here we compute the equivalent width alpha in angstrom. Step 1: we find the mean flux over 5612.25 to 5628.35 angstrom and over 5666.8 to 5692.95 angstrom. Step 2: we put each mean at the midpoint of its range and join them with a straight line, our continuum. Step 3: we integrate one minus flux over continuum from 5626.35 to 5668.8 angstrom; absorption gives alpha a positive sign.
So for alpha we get 1.2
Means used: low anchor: 11.1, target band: 11.5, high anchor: 12.7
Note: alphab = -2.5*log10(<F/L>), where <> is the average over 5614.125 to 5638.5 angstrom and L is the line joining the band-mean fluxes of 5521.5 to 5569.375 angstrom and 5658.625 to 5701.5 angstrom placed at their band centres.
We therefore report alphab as 0.12 mag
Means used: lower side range 11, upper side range 12.6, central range 10.7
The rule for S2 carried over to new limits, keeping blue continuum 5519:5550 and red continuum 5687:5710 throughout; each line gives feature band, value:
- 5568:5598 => 1.3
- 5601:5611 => 0.7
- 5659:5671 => -1.0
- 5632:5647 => 1.6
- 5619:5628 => 0.4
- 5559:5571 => 0.4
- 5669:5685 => 0.2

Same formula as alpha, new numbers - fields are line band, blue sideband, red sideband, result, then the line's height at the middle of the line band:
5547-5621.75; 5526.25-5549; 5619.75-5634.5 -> 0.60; 11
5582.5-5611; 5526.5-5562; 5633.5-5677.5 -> 0.15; 11.3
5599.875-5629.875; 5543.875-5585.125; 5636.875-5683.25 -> 0.87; 11.4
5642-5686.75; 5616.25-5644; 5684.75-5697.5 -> -0.39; 11.9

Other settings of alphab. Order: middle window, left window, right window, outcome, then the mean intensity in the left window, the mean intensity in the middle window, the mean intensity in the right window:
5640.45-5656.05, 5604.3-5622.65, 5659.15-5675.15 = 0.14 mag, 10.7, 10.7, 13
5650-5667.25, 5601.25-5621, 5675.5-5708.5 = -0.02 mag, 10.6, 12.1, 12.7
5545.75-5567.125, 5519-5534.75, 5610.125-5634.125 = -0.10 mag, 9.89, 11.2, 11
